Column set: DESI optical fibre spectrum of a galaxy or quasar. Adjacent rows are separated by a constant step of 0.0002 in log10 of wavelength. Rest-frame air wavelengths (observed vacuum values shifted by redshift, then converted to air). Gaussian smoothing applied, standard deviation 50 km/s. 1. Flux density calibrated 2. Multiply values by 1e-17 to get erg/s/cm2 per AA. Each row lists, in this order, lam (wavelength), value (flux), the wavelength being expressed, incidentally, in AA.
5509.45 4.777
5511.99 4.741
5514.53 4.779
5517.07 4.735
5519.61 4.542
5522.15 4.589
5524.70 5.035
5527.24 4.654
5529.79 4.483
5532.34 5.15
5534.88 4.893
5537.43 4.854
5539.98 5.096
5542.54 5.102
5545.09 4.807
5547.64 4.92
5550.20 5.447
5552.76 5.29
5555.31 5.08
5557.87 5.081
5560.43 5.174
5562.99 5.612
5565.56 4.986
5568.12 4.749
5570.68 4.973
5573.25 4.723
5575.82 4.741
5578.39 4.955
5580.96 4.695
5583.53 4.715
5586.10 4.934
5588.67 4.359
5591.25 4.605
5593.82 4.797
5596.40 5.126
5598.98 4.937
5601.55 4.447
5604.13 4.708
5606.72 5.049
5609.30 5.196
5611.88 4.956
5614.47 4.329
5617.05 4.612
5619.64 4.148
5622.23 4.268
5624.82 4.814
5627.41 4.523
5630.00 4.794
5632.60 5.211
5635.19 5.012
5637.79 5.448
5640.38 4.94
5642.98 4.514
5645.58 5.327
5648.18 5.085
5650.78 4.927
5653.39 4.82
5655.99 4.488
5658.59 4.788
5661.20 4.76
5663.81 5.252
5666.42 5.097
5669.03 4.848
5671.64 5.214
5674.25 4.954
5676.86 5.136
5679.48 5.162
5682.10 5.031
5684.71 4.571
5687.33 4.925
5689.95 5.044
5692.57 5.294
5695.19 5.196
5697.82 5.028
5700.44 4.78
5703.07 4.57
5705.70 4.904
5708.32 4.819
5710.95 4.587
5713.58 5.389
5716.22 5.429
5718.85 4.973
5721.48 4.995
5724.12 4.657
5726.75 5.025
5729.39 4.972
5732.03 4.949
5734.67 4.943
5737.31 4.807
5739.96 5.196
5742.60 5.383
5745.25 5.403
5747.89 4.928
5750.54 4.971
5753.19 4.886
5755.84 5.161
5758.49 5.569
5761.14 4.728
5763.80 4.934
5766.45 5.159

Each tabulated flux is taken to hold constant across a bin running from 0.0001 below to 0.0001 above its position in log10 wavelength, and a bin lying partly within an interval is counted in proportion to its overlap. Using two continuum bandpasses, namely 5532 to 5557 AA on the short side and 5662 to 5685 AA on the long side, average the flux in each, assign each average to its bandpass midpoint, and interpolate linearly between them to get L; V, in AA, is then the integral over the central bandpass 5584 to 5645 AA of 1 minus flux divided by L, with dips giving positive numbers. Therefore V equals 3.3 AA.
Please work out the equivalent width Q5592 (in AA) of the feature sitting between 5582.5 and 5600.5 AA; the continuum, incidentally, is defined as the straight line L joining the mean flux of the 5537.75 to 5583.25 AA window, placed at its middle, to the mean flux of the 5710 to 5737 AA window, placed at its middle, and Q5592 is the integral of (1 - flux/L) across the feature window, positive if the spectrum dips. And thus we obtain 0.8 AA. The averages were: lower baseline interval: 5.01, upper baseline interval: 4.99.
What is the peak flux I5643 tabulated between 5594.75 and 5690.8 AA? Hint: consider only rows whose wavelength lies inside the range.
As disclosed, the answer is 5.448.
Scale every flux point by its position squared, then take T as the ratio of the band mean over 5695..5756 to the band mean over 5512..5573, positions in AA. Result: 1.08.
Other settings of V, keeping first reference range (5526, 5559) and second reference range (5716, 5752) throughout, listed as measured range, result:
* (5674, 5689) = 0.2 AA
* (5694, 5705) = 0.3 AA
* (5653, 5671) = 0.5 AA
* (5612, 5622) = 1.2 AA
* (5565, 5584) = 0.7 AA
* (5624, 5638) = 0.2 AA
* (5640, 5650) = 0.1 AA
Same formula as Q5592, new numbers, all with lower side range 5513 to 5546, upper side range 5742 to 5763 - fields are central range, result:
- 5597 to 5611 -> 0.11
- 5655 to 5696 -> 0.23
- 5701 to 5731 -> 0.78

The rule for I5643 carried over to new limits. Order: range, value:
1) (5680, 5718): 5.429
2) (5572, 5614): 5.196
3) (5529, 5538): 5.15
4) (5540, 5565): 5.612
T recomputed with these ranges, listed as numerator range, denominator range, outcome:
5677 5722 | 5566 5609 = 1.08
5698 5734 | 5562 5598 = 1.07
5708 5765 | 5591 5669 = 1.08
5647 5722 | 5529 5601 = 1.05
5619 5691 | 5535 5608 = 1.03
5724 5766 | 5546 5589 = 1.08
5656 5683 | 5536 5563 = 1.02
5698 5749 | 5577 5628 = 1.10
